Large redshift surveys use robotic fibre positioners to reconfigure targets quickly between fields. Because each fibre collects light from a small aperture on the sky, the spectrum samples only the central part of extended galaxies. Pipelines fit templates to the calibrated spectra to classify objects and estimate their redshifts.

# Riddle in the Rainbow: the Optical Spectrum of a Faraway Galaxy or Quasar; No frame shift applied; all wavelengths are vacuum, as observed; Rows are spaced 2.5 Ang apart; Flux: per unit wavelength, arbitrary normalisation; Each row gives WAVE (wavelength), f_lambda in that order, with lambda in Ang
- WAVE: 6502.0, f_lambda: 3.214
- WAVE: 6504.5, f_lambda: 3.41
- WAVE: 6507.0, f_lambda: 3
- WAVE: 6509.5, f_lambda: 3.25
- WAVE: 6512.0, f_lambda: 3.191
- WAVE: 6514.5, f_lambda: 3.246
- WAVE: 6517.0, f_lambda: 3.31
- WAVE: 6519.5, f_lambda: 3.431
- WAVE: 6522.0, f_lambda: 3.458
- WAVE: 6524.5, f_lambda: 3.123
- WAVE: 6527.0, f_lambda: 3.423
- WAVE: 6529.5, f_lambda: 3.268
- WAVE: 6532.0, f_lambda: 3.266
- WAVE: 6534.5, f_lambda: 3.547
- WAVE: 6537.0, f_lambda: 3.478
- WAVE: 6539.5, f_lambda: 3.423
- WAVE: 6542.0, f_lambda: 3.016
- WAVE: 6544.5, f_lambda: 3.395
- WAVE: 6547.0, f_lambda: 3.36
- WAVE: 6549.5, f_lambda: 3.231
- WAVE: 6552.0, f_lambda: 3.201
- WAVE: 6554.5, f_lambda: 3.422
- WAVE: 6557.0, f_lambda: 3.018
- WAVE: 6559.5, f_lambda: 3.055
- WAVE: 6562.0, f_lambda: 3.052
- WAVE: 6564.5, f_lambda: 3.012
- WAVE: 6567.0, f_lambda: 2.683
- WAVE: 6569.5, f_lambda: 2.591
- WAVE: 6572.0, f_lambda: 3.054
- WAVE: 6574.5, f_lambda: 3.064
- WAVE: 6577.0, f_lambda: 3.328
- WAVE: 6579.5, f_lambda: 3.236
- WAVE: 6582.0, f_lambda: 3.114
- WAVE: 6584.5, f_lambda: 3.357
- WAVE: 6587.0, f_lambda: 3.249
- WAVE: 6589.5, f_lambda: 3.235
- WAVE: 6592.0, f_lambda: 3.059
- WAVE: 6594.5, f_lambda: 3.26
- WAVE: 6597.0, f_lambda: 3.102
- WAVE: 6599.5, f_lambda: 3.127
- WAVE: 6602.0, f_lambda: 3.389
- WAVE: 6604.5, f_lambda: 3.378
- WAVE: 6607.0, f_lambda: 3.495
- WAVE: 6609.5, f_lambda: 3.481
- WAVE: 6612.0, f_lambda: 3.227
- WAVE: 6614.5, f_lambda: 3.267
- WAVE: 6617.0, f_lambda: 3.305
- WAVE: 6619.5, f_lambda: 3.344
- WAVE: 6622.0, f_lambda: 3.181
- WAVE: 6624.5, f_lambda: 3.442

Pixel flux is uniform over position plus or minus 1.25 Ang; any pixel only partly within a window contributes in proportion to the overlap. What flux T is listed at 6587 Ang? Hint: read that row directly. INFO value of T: 3.249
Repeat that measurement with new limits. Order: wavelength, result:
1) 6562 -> 3.052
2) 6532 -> 3.266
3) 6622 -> 3.181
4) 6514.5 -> 3.246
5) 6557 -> 3.018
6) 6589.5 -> 3.235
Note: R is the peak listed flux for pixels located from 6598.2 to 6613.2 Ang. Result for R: 3.495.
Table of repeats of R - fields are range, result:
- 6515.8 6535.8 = 3.547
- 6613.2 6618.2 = 3.305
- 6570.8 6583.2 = 3.328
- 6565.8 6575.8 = 3.064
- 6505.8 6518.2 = 3.31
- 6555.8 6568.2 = 3.055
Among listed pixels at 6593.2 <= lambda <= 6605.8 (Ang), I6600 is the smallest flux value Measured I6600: 3.102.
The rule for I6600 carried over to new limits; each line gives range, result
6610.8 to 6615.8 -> 3.227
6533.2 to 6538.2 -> 3.478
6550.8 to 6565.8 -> 3.012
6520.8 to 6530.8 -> 3.123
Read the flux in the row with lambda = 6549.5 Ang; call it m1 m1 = 3.231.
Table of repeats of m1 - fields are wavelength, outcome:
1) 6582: 3.114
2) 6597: 3.102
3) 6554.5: 3.422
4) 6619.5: 3.344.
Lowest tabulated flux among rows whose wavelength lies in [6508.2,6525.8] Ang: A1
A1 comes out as 3.123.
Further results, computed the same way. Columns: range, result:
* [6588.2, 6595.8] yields 3.059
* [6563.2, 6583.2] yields 2.591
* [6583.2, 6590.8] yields 3.235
